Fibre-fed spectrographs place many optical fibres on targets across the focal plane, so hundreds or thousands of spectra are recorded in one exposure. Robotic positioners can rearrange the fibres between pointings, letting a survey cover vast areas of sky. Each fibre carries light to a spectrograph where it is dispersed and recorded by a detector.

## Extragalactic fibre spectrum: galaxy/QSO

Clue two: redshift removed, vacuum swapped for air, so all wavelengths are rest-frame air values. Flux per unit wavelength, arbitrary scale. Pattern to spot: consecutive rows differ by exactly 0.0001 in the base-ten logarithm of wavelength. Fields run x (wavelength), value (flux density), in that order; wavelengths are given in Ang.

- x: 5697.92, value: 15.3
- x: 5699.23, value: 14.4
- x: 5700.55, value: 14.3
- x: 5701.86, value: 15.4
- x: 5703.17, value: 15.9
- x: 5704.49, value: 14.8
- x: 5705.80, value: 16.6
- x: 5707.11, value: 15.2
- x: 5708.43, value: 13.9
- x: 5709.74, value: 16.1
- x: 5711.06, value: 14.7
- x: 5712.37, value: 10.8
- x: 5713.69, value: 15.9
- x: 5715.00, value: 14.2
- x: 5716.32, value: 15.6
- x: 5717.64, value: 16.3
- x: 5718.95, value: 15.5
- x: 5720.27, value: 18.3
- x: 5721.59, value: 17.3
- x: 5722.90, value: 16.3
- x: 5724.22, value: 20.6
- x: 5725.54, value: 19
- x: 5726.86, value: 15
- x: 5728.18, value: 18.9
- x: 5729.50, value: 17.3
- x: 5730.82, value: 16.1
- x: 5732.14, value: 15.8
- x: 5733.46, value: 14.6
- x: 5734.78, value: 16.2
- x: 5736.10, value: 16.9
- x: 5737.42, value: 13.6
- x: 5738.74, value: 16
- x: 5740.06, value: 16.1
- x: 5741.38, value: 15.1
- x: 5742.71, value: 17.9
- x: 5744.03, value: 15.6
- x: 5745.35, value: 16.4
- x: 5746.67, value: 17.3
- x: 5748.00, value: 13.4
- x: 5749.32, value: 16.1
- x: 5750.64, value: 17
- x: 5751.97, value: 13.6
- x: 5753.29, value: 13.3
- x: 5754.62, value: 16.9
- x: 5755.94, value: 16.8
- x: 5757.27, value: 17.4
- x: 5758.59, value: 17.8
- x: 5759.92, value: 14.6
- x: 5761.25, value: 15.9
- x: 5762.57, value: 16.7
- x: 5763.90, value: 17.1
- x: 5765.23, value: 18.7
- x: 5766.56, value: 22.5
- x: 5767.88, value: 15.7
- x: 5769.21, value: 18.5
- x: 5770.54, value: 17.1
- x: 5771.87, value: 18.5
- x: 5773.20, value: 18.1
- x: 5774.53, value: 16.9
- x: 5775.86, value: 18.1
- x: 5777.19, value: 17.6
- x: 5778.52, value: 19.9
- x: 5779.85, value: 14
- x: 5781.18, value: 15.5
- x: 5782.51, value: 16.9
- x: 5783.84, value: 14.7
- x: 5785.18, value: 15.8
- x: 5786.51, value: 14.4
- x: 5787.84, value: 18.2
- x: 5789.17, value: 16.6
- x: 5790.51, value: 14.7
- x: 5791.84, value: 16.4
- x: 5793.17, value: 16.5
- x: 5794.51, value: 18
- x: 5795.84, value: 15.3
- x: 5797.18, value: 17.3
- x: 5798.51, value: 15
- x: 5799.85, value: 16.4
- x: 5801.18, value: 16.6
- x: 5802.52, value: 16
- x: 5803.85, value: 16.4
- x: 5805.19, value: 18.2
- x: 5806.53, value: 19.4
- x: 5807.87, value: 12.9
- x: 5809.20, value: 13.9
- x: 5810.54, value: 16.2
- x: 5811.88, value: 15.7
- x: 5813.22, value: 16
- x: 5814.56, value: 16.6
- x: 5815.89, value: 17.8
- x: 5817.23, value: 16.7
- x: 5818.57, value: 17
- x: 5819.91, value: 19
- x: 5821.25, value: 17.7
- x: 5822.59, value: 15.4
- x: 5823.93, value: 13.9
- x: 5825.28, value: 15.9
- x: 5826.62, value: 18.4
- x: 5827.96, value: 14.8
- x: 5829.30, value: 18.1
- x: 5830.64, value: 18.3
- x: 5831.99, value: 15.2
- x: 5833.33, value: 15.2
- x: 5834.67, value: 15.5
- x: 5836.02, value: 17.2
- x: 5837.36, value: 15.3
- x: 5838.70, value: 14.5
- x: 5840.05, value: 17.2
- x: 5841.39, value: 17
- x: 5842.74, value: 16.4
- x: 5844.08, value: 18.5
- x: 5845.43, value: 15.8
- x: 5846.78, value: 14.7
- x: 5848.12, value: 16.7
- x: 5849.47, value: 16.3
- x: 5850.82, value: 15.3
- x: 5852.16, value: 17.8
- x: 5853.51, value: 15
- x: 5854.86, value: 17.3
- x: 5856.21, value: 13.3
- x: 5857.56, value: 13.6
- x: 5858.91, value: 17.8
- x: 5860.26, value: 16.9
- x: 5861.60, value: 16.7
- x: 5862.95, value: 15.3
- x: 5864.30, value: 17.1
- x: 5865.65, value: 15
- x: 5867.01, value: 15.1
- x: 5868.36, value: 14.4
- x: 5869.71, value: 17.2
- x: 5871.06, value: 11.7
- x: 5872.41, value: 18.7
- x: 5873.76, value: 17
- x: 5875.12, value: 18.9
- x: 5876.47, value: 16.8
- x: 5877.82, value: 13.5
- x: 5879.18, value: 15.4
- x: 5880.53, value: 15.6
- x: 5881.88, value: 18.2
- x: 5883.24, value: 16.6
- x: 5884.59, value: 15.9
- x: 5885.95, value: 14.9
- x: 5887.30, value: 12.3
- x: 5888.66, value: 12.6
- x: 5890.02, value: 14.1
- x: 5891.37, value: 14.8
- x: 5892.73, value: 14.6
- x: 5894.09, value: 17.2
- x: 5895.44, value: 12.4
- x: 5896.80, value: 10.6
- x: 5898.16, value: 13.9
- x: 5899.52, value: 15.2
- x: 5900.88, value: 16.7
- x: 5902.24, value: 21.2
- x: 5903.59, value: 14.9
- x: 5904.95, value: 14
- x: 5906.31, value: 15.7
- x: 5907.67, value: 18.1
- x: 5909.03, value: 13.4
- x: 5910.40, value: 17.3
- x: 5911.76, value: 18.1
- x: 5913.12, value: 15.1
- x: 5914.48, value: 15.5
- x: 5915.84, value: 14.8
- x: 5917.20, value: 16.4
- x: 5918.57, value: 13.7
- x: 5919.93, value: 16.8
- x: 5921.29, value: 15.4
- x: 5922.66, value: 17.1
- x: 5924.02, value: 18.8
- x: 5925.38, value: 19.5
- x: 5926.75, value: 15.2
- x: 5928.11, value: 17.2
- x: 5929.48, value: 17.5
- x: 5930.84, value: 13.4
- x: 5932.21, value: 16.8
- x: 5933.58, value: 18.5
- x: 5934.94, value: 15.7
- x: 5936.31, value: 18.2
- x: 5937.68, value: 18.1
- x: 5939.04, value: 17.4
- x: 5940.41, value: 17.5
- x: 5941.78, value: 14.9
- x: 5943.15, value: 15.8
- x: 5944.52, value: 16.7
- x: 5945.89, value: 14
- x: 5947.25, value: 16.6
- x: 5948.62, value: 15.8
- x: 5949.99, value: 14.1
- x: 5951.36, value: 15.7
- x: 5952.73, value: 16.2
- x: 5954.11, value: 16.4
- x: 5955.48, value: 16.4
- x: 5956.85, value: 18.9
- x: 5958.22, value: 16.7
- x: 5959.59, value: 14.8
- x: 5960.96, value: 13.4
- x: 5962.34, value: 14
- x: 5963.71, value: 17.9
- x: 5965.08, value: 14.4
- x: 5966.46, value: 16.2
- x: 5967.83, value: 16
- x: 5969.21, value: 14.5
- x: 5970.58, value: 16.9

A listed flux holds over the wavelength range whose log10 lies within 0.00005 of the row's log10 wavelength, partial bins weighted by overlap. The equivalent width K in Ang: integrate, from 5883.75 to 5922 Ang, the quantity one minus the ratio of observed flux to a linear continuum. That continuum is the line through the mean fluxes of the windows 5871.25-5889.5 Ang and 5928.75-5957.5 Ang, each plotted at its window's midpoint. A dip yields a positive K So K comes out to 1.9 Ang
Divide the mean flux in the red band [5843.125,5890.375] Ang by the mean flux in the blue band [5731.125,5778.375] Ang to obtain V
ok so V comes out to 0.95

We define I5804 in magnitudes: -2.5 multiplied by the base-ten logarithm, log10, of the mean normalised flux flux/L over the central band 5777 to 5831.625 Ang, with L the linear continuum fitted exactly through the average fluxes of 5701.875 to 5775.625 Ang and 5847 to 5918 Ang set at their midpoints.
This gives -0.03 mag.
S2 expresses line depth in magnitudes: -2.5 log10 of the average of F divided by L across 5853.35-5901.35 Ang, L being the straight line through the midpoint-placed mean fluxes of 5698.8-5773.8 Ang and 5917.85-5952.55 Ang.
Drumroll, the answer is 0.07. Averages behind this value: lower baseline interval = 16.2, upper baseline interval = 16.4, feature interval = 15.3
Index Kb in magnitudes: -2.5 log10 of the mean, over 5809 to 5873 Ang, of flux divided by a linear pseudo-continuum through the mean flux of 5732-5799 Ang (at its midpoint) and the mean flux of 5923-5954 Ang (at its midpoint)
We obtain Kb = 0.02 mag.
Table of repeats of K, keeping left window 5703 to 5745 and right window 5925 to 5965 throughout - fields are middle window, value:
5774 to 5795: -0.5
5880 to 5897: 1.6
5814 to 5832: -0.8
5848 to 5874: 0.5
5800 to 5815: -0.1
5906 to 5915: 0.0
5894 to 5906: 0.9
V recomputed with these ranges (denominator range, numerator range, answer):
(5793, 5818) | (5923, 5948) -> 1.03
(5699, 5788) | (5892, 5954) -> 0.98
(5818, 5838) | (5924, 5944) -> 1.03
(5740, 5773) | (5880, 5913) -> 0.92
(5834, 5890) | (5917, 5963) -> 1.03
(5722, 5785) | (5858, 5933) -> 0.95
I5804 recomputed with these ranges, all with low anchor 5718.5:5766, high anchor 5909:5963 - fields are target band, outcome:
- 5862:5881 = 0.030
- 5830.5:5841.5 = 0.022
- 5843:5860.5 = 0.017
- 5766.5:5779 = -0.105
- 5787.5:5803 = 0.000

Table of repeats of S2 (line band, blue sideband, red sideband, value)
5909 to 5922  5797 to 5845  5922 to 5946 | 0.07 mag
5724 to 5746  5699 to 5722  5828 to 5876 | -0.07 mag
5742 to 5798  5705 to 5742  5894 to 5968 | -0.04 mag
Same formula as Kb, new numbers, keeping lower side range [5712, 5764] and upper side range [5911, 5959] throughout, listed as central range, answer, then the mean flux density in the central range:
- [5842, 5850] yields -0.01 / 16.4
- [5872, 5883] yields -0.02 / 16.7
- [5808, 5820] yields 0.00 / 16.3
